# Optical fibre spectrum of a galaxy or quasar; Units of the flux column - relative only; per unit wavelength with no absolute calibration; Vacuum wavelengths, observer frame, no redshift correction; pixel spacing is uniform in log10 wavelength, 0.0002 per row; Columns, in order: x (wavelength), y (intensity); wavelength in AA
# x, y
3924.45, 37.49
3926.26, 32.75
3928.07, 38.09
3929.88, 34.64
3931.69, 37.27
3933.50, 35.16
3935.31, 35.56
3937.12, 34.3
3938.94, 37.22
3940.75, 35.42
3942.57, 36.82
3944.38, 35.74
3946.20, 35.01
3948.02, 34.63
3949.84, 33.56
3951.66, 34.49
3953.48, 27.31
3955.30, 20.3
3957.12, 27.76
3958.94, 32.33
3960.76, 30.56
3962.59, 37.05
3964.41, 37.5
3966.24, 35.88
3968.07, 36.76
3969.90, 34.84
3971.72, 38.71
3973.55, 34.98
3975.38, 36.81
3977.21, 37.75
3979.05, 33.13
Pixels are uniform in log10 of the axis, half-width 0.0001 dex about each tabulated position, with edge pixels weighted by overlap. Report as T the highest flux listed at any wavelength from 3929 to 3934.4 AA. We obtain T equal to 37.27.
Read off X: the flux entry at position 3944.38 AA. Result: 35.74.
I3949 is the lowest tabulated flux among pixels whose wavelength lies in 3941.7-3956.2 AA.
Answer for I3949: 20.3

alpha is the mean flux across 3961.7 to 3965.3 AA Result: 37.3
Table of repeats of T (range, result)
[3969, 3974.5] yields 38.71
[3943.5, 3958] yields 35.74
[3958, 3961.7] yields 32.33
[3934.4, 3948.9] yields 37.22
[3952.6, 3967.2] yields 37.5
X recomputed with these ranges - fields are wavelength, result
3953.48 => 27.31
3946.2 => 35.01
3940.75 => 35.42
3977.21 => 37.75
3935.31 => 35.56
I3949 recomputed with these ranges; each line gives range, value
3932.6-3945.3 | 34.3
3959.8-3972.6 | 30.56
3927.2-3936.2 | 34.64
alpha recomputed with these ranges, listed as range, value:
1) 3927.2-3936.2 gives 36.1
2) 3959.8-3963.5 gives 33.8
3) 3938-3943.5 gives 36.5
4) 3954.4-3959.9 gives 26.9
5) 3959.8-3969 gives 35.5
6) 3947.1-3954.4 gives 32.5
